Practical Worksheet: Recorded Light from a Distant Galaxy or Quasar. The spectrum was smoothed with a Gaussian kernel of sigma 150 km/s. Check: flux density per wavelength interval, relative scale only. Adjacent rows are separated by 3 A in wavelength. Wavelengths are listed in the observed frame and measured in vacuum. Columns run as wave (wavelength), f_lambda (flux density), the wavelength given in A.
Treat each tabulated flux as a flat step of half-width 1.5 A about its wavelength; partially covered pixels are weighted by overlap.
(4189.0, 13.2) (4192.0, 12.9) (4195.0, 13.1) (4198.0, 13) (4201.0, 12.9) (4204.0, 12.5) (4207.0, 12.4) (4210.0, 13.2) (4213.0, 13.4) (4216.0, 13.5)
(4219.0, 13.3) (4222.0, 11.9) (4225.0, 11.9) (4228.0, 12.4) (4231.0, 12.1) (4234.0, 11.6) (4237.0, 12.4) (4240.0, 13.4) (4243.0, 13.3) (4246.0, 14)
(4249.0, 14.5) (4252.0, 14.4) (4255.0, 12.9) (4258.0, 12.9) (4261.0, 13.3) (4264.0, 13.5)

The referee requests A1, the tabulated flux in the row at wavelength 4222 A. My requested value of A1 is 11.9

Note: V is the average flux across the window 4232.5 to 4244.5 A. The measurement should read 12.7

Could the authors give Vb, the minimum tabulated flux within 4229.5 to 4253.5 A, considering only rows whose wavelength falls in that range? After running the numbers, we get 11.6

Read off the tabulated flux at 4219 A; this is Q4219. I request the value 13.3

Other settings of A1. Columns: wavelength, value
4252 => 14.4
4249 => 14.5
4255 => 12.9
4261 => 13.3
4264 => 13.5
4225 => 11.9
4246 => 14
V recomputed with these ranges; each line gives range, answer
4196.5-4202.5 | 13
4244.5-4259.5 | 13.7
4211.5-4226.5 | 12.8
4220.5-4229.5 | 12.1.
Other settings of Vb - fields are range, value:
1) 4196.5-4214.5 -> 12.4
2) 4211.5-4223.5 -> 11.9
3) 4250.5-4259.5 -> 12.9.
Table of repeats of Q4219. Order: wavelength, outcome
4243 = 13.3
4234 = 11.6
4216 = 13.5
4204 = 12.5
